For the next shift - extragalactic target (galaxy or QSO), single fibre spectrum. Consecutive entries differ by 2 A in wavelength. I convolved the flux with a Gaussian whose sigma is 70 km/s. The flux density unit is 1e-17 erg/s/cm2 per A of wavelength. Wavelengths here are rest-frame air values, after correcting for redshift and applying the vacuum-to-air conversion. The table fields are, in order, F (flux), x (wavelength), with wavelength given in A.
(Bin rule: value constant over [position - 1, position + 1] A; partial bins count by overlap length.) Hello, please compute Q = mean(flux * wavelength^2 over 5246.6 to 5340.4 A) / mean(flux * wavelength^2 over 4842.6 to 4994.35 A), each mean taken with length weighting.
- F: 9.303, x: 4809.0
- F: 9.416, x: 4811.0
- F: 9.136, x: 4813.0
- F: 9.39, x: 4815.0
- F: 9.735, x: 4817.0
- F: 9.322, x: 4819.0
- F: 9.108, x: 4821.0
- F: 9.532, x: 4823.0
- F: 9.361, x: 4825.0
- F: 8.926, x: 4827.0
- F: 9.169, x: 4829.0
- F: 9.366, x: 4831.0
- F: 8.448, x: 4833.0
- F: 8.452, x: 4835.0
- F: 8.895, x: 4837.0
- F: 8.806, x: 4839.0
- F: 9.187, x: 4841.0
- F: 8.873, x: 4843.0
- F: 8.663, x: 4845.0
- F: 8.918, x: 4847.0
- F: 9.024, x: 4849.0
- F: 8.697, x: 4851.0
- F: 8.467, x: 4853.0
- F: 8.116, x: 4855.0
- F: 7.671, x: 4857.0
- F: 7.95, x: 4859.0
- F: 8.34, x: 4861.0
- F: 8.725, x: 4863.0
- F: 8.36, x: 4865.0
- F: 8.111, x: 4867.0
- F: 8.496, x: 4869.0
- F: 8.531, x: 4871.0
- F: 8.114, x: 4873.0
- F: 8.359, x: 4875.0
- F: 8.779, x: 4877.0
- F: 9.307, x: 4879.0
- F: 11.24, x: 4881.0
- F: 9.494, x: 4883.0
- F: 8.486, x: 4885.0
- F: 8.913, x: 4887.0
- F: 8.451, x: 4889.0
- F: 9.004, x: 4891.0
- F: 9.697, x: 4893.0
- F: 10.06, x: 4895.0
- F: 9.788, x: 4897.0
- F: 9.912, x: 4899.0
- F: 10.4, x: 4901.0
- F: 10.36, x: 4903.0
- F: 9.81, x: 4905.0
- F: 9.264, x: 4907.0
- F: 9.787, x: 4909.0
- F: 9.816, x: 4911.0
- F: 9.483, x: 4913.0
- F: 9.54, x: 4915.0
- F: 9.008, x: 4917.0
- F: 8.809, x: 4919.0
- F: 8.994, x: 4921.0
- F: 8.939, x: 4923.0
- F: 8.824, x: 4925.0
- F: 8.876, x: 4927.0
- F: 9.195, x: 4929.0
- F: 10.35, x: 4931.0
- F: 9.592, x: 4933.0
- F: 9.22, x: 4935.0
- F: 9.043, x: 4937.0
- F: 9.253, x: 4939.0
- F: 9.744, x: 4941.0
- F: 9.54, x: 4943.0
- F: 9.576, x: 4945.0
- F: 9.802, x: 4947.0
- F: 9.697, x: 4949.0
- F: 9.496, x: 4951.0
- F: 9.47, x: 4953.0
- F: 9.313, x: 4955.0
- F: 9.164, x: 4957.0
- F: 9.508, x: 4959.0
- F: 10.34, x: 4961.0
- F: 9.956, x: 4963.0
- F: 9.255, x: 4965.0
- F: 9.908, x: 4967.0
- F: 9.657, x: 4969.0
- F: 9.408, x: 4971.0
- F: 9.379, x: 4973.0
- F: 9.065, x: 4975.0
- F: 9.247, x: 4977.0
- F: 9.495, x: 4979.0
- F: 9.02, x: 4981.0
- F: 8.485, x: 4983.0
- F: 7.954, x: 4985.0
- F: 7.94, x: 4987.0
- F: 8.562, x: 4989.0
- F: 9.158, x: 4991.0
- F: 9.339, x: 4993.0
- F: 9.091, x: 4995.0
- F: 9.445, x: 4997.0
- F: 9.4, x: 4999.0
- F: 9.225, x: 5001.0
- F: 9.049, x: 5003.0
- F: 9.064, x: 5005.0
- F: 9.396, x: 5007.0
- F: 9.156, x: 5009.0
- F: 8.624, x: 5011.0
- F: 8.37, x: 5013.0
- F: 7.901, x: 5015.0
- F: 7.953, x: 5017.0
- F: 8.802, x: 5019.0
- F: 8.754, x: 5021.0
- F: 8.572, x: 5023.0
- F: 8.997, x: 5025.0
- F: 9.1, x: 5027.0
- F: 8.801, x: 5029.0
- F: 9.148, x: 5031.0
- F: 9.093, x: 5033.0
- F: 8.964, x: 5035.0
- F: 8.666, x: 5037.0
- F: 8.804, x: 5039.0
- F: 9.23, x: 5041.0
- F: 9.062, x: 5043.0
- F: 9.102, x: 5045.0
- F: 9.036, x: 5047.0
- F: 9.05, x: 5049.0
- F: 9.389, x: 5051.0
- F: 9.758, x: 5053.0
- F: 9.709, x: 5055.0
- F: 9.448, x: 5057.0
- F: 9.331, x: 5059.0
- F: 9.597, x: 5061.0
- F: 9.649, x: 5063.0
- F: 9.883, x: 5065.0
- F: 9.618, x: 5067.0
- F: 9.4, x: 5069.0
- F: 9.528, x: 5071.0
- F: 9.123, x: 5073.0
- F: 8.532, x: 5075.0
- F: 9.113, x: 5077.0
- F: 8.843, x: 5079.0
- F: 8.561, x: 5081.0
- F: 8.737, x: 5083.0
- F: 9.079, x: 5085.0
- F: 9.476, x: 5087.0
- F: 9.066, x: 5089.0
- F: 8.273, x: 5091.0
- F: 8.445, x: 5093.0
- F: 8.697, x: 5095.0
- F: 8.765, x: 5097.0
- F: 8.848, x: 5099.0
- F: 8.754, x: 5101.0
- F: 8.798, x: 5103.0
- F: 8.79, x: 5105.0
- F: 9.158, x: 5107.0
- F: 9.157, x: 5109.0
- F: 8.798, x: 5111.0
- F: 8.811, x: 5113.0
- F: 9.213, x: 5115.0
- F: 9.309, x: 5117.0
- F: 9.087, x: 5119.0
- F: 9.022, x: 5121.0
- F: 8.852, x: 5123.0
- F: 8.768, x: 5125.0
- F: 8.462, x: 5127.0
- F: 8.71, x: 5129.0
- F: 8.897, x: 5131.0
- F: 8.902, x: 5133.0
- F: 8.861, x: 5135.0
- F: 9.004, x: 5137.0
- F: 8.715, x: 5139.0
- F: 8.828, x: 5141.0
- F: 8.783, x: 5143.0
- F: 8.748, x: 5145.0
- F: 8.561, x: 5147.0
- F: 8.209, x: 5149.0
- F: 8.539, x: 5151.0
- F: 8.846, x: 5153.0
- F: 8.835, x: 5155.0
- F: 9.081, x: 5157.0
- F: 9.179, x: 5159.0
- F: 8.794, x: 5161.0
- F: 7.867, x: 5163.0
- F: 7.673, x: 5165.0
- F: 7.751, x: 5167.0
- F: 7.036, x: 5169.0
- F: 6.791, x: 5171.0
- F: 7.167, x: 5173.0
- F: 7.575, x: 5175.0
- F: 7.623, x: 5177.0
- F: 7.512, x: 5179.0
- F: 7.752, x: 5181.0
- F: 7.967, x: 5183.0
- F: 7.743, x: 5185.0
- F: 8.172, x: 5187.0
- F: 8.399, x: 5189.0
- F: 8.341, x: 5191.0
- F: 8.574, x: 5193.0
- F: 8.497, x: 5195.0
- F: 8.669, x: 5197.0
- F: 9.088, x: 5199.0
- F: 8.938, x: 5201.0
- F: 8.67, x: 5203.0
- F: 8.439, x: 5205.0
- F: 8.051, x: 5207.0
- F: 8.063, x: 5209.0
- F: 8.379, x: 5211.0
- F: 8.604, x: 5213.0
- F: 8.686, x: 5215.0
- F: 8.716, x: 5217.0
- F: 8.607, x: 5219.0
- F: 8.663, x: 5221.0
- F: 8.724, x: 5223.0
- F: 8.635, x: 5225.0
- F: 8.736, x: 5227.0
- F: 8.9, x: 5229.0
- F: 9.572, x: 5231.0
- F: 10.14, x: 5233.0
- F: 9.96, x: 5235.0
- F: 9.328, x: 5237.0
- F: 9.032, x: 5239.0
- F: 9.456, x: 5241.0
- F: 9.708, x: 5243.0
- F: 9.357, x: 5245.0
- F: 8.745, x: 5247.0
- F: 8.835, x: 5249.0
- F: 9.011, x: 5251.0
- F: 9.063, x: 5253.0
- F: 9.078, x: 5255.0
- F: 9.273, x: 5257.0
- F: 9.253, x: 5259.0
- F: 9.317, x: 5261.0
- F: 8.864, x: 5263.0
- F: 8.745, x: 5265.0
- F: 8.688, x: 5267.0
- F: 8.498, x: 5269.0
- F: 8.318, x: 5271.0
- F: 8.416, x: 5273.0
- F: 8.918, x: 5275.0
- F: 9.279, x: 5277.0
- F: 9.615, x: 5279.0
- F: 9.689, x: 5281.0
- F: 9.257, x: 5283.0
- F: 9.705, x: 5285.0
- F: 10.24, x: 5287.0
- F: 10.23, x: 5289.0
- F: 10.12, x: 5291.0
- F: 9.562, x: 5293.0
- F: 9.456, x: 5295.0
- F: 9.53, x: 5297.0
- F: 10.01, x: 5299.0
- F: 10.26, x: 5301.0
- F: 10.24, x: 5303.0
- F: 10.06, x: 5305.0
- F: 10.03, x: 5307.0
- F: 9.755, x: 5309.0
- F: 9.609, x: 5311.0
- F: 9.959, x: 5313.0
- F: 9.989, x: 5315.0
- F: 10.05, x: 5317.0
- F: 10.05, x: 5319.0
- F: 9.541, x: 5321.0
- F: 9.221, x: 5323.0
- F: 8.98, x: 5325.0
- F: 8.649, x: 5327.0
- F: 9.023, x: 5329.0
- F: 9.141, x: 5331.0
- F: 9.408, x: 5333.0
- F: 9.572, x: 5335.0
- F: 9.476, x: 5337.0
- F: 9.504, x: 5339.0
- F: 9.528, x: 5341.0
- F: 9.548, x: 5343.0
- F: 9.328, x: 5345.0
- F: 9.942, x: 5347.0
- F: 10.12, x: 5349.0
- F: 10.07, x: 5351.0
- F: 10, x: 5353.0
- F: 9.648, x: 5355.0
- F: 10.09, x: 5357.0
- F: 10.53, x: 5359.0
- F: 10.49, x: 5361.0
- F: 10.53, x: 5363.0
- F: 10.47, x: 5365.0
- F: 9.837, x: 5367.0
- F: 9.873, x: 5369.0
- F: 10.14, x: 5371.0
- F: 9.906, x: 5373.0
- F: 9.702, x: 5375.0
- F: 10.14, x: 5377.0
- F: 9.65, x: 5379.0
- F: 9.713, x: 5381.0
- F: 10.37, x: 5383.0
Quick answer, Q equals 1.2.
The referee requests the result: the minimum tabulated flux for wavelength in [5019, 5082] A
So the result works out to 8.532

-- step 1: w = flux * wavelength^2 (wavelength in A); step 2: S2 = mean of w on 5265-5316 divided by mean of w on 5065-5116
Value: 1.15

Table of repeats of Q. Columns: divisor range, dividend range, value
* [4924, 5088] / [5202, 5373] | 1.14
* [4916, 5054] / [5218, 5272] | 1.10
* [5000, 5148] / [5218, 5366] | 1.15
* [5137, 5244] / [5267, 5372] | 1.19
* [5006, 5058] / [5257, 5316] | 1.17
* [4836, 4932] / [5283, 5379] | 1.29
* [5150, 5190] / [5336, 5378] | 1.33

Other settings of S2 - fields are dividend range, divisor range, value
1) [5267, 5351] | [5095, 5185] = 1.20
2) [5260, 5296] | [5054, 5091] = 1.09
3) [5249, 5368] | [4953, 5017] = 1.19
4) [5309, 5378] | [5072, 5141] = 1.21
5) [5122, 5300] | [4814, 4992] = 1.08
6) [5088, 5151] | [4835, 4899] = 1.10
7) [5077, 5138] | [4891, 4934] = 1.01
